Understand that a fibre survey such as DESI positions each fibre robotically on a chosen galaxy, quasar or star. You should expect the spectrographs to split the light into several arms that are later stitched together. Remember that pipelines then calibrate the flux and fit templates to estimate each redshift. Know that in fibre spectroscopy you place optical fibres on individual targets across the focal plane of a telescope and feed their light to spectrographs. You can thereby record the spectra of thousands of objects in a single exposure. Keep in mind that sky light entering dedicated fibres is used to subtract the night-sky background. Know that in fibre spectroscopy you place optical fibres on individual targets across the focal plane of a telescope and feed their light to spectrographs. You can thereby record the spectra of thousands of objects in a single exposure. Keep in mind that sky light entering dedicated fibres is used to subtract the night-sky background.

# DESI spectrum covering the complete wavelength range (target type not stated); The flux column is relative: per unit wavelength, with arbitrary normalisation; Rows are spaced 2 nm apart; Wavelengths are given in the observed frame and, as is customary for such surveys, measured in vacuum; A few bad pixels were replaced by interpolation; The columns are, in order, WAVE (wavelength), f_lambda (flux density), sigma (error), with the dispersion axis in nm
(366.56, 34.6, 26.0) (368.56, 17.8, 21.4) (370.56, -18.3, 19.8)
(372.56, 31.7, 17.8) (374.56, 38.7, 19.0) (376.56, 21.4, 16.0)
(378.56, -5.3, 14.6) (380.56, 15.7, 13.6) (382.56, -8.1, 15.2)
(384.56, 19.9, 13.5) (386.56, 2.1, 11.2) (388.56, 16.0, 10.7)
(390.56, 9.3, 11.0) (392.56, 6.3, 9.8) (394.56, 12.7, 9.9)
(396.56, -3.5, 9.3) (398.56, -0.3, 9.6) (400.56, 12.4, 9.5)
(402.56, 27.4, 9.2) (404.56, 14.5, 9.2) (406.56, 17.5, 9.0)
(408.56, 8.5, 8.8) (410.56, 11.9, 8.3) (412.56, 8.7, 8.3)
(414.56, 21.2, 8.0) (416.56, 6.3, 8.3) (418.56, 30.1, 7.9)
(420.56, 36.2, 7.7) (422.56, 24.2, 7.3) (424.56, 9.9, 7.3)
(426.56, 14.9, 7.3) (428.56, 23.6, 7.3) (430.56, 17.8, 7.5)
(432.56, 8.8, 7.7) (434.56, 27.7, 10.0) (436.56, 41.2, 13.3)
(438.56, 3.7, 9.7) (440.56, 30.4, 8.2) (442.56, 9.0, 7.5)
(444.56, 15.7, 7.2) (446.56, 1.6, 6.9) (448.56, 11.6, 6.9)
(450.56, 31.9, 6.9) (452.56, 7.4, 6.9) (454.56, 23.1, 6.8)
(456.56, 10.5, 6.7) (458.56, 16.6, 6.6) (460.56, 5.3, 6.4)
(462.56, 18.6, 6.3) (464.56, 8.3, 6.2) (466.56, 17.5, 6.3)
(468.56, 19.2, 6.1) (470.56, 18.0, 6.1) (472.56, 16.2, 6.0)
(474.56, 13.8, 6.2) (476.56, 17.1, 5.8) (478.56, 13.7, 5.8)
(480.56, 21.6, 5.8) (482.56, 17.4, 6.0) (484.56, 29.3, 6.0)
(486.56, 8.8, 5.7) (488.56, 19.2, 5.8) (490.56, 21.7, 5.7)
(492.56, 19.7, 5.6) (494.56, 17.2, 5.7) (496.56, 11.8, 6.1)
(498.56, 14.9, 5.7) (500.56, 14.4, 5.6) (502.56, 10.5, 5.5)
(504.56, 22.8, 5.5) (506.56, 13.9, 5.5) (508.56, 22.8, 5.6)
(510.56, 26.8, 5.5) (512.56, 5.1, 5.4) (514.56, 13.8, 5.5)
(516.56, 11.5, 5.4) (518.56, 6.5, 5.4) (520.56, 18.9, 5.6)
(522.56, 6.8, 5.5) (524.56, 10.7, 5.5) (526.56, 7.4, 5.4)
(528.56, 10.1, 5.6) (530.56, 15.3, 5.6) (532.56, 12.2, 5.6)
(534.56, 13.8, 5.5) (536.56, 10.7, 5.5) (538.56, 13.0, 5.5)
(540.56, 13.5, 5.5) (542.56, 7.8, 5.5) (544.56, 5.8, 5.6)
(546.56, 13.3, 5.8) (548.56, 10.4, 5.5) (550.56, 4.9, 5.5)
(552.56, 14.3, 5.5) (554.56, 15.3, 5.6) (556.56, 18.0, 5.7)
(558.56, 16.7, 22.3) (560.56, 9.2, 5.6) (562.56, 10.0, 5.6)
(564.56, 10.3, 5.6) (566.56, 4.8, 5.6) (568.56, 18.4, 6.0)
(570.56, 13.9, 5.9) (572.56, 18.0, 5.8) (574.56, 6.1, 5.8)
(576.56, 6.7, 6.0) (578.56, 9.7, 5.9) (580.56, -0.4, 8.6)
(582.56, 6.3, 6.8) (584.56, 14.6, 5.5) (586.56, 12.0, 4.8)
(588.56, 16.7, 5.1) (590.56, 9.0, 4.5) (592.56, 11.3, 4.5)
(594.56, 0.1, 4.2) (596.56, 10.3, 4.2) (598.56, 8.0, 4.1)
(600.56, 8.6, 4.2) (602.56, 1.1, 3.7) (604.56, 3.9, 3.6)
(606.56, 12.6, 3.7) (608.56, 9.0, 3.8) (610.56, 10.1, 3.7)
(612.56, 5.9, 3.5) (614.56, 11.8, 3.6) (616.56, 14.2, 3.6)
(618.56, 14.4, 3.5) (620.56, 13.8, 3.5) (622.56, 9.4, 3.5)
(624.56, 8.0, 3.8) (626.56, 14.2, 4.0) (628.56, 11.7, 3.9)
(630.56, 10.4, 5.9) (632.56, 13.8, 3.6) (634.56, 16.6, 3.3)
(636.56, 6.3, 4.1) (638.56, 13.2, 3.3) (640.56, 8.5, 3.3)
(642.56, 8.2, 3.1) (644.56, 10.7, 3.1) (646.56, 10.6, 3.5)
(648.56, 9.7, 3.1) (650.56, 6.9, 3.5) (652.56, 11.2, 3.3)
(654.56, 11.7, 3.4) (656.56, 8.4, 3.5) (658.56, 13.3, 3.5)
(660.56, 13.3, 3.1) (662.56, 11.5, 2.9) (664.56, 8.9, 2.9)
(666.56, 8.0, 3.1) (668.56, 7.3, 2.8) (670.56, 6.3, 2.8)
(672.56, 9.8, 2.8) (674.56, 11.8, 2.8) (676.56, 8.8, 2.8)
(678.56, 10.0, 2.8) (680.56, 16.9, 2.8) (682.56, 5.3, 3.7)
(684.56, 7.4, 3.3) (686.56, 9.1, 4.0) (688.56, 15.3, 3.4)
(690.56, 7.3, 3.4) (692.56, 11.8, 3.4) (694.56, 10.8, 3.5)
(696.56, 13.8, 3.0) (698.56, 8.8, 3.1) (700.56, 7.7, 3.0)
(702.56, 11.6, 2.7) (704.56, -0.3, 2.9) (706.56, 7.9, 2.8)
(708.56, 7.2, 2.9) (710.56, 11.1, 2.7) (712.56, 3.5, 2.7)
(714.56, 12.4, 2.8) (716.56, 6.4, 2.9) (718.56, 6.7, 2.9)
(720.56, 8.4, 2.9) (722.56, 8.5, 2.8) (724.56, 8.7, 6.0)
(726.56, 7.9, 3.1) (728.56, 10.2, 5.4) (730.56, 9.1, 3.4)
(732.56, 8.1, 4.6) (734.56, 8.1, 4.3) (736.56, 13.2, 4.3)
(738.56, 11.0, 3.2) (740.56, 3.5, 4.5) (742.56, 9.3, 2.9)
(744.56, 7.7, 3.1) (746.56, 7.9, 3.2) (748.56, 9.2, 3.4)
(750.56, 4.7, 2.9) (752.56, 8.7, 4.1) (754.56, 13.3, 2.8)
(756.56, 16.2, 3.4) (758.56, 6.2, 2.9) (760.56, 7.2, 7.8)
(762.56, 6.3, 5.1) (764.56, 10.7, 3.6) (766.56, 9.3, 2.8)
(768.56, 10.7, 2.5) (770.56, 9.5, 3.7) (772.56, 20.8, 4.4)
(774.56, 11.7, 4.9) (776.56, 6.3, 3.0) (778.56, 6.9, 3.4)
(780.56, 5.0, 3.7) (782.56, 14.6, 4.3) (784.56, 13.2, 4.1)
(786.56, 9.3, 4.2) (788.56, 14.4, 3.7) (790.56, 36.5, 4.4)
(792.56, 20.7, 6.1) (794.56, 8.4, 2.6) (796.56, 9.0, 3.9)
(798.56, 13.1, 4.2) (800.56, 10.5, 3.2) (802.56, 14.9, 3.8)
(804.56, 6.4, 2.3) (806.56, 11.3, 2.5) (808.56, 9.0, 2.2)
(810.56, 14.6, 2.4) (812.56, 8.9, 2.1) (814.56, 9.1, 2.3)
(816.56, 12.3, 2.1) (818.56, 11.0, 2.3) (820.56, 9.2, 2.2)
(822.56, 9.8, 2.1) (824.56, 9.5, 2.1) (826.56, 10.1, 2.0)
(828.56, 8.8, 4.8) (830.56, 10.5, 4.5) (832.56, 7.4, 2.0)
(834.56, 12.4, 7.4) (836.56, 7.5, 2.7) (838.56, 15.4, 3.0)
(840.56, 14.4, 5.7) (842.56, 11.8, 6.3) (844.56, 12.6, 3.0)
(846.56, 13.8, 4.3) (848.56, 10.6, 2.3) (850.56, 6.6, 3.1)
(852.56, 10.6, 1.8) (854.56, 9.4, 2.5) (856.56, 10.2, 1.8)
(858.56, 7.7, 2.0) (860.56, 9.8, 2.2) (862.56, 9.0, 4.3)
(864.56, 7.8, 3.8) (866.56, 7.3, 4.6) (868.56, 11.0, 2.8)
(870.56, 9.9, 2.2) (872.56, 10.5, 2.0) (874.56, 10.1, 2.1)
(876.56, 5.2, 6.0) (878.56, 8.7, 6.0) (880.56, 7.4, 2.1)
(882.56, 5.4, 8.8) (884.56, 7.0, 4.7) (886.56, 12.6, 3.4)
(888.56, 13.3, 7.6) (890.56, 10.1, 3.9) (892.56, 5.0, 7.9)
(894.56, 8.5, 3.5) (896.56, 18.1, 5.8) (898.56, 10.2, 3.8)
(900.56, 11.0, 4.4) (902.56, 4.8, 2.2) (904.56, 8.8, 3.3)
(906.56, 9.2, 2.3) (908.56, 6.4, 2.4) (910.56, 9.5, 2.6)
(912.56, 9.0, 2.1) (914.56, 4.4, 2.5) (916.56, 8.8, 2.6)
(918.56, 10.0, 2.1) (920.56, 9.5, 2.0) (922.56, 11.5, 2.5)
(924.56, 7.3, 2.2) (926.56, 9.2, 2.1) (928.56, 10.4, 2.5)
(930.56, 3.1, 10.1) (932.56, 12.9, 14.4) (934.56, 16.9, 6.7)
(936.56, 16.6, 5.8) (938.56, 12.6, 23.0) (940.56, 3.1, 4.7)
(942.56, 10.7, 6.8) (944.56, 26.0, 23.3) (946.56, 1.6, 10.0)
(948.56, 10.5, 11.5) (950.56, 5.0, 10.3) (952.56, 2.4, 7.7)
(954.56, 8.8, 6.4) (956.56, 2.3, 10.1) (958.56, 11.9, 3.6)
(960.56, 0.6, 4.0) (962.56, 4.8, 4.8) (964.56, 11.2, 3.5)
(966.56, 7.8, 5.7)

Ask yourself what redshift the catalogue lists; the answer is 0.13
